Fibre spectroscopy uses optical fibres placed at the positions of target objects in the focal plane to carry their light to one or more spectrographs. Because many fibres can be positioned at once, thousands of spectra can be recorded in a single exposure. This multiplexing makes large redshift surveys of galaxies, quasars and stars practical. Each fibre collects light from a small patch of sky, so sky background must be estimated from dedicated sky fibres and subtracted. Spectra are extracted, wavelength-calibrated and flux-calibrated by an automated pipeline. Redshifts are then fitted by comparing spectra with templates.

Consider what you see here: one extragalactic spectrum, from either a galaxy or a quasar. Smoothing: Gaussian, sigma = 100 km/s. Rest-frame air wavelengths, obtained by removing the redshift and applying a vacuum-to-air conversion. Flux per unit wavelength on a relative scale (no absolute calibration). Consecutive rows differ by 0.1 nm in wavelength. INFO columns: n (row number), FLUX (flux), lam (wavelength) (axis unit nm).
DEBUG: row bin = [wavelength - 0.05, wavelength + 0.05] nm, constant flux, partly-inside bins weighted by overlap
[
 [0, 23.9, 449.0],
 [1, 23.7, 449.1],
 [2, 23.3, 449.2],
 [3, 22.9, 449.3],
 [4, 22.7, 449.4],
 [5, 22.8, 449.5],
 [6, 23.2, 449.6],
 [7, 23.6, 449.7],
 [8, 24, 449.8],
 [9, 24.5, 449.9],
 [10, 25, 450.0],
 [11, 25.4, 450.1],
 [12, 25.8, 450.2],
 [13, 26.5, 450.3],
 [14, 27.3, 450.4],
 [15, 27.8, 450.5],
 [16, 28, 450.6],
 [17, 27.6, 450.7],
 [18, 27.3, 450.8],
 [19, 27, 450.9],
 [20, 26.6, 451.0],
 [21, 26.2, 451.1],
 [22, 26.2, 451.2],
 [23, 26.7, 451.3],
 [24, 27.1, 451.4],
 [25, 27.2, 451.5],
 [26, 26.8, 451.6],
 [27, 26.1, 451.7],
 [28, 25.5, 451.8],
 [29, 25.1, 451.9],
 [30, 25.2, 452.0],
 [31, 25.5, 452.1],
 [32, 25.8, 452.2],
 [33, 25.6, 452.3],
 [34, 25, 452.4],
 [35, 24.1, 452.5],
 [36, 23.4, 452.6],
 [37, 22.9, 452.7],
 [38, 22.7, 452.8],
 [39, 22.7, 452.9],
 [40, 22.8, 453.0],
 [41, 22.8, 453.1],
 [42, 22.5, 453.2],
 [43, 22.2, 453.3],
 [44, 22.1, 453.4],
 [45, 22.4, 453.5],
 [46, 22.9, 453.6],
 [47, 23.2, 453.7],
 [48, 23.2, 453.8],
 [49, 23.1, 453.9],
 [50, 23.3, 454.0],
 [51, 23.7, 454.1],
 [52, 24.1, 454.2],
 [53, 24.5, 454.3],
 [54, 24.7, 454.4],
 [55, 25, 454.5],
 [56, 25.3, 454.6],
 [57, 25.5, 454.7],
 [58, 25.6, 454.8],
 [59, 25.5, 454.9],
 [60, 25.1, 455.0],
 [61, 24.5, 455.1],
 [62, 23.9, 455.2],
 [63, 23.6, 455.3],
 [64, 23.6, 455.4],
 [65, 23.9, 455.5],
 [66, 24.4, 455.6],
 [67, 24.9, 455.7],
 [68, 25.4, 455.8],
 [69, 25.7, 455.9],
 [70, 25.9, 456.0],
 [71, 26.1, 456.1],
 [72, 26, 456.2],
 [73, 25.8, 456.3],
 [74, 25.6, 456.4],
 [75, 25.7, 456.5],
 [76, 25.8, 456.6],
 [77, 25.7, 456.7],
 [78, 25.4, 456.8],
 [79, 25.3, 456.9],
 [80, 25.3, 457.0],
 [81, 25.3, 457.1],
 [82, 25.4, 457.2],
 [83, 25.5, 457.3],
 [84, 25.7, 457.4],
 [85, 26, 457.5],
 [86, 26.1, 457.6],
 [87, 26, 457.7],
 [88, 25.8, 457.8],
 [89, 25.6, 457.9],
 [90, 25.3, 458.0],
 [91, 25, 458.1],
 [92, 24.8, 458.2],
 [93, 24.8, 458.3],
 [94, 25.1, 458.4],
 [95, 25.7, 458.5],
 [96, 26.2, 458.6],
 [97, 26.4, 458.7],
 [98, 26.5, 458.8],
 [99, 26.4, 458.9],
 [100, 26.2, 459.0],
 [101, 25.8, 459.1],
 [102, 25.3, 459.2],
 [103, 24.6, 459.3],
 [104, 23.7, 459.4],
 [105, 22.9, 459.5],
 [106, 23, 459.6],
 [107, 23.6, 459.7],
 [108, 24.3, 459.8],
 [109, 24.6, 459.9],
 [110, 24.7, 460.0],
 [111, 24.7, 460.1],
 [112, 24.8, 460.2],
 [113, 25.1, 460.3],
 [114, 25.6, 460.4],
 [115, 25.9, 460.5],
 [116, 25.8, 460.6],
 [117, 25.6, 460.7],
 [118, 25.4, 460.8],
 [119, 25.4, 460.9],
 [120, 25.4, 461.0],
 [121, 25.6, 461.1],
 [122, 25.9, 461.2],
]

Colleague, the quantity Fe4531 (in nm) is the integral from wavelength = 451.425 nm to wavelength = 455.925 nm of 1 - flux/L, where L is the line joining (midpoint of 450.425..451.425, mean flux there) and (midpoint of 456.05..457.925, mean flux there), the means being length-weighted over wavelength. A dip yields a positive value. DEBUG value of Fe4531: 0.36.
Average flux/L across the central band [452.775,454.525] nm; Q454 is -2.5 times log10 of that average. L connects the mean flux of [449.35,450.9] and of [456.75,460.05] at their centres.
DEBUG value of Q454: 0.097 mag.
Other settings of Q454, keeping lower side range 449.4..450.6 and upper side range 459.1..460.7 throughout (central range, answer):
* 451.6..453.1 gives 0.02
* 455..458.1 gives -0.02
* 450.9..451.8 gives -0.06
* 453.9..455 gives 0.01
